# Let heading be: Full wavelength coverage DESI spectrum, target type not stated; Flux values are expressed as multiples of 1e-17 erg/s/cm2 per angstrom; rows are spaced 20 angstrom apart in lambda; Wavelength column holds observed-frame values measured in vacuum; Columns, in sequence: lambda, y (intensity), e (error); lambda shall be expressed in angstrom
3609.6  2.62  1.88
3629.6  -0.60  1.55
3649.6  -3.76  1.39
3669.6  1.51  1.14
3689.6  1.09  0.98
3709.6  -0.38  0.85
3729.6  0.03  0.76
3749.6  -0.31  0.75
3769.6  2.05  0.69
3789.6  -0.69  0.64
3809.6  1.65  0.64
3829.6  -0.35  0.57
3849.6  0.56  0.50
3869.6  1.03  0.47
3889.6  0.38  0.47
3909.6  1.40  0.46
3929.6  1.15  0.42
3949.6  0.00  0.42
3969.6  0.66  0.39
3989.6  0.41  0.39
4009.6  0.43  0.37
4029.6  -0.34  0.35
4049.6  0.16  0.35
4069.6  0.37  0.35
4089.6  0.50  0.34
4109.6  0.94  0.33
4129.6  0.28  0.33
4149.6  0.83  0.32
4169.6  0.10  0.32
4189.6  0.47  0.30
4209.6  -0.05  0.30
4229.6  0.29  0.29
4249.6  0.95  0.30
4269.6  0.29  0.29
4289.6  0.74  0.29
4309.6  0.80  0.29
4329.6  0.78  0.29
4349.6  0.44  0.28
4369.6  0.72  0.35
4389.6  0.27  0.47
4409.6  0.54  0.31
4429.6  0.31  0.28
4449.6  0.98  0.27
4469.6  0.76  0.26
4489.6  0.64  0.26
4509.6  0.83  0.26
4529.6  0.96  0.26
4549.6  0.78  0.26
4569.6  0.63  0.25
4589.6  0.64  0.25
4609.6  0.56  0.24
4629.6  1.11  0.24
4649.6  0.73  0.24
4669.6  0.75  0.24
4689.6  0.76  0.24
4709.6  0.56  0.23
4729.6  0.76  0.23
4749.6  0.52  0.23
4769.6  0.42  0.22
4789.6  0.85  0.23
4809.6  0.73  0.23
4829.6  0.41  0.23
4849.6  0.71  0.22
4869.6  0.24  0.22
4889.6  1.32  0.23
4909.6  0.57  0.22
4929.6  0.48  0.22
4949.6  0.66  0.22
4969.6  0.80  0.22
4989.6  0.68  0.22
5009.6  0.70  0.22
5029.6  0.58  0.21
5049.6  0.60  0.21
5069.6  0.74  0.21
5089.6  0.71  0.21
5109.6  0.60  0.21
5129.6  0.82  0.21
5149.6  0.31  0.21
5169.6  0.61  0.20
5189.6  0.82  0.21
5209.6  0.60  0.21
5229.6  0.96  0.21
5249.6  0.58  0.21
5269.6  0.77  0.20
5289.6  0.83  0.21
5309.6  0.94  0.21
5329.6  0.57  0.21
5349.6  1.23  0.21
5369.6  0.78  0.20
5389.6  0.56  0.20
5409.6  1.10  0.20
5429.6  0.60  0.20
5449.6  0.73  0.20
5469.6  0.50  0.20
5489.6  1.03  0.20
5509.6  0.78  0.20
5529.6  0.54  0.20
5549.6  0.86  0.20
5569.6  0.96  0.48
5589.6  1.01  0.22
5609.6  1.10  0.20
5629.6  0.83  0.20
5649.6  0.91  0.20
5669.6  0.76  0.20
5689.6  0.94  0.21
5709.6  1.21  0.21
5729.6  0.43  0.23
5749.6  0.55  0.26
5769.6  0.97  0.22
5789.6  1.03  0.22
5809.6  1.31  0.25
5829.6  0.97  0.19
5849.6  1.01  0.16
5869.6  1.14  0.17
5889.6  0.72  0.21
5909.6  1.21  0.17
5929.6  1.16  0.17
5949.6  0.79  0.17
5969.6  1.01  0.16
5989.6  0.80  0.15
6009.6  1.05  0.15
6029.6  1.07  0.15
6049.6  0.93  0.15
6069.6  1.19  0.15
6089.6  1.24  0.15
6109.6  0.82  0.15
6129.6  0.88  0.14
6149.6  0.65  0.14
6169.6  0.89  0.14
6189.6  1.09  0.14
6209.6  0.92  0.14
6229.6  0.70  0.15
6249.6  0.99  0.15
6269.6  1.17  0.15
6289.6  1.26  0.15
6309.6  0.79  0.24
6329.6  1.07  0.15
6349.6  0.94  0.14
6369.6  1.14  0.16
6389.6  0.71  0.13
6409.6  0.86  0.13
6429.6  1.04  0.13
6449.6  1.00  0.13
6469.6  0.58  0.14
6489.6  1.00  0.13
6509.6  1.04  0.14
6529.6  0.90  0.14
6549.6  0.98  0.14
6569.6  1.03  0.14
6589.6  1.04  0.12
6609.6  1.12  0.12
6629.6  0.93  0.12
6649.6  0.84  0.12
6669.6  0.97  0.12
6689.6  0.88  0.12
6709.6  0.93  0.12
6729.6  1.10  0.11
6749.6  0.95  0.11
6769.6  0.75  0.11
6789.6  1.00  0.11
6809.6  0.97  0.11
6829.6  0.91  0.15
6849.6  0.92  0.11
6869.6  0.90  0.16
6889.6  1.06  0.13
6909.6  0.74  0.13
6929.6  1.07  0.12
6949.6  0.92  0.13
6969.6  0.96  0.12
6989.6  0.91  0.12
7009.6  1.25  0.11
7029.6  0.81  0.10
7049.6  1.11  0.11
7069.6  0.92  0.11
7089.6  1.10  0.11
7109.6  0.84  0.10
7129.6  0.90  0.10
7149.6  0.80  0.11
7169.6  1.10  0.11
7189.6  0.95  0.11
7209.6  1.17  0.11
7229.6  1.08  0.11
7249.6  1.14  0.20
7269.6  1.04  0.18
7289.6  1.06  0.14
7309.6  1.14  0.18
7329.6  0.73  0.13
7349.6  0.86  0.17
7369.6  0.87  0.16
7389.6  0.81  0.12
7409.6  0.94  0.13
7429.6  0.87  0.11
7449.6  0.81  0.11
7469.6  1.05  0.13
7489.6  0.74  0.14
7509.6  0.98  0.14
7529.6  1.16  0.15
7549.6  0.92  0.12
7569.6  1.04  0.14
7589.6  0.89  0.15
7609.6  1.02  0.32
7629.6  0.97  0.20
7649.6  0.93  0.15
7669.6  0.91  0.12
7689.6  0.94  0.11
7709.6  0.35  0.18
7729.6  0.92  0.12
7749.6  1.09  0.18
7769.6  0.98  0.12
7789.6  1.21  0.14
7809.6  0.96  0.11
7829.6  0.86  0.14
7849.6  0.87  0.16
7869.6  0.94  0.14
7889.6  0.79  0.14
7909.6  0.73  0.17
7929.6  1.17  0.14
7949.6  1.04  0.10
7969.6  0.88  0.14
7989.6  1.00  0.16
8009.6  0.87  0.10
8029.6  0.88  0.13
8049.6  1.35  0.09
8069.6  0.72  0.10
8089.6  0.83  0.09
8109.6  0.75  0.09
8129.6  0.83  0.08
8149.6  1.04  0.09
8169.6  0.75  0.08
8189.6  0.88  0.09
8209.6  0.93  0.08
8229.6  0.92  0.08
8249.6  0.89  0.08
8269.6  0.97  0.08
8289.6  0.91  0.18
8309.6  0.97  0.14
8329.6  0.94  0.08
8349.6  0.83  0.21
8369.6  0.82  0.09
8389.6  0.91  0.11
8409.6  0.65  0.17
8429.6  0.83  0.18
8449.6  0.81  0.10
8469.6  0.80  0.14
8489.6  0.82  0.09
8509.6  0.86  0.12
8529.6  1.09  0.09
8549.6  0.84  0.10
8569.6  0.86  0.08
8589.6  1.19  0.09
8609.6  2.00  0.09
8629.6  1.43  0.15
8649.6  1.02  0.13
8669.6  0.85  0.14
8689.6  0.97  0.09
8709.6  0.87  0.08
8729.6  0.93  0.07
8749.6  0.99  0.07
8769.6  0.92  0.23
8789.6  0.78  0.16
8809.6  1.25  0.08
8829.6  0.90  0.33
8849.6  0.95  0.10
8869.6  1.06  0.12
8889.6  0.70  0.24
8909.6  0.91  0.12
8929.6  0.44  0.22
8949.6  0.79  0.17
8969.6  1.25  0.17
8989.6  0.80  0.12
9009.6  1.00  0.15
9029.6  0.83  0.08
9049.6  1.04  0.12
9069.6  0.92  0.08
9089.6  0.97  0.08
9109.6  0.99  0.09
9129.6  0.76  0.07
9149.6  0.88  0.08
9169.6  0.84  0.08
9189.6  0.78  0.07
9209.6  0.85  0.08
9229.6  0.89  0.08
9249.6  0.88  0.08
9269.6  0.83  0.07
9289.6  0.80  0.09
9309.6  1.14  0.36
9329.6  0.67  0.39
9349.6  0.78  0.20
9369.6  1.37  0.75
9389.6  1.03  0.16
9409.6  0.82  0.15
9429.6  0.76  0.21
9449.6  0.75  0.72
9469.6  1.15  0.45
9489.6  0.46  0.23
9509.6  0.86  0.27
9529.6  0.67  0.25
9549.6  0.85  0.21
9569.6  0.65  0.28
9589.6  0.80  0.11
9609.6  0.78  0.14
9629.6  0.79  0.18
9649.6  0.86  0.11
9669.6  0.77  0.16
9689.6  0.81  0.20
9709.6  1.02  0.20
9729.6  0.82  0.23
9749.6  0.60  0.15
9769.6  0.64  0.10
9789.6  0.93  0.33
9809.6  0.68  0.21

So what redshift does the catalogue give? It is 0.311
